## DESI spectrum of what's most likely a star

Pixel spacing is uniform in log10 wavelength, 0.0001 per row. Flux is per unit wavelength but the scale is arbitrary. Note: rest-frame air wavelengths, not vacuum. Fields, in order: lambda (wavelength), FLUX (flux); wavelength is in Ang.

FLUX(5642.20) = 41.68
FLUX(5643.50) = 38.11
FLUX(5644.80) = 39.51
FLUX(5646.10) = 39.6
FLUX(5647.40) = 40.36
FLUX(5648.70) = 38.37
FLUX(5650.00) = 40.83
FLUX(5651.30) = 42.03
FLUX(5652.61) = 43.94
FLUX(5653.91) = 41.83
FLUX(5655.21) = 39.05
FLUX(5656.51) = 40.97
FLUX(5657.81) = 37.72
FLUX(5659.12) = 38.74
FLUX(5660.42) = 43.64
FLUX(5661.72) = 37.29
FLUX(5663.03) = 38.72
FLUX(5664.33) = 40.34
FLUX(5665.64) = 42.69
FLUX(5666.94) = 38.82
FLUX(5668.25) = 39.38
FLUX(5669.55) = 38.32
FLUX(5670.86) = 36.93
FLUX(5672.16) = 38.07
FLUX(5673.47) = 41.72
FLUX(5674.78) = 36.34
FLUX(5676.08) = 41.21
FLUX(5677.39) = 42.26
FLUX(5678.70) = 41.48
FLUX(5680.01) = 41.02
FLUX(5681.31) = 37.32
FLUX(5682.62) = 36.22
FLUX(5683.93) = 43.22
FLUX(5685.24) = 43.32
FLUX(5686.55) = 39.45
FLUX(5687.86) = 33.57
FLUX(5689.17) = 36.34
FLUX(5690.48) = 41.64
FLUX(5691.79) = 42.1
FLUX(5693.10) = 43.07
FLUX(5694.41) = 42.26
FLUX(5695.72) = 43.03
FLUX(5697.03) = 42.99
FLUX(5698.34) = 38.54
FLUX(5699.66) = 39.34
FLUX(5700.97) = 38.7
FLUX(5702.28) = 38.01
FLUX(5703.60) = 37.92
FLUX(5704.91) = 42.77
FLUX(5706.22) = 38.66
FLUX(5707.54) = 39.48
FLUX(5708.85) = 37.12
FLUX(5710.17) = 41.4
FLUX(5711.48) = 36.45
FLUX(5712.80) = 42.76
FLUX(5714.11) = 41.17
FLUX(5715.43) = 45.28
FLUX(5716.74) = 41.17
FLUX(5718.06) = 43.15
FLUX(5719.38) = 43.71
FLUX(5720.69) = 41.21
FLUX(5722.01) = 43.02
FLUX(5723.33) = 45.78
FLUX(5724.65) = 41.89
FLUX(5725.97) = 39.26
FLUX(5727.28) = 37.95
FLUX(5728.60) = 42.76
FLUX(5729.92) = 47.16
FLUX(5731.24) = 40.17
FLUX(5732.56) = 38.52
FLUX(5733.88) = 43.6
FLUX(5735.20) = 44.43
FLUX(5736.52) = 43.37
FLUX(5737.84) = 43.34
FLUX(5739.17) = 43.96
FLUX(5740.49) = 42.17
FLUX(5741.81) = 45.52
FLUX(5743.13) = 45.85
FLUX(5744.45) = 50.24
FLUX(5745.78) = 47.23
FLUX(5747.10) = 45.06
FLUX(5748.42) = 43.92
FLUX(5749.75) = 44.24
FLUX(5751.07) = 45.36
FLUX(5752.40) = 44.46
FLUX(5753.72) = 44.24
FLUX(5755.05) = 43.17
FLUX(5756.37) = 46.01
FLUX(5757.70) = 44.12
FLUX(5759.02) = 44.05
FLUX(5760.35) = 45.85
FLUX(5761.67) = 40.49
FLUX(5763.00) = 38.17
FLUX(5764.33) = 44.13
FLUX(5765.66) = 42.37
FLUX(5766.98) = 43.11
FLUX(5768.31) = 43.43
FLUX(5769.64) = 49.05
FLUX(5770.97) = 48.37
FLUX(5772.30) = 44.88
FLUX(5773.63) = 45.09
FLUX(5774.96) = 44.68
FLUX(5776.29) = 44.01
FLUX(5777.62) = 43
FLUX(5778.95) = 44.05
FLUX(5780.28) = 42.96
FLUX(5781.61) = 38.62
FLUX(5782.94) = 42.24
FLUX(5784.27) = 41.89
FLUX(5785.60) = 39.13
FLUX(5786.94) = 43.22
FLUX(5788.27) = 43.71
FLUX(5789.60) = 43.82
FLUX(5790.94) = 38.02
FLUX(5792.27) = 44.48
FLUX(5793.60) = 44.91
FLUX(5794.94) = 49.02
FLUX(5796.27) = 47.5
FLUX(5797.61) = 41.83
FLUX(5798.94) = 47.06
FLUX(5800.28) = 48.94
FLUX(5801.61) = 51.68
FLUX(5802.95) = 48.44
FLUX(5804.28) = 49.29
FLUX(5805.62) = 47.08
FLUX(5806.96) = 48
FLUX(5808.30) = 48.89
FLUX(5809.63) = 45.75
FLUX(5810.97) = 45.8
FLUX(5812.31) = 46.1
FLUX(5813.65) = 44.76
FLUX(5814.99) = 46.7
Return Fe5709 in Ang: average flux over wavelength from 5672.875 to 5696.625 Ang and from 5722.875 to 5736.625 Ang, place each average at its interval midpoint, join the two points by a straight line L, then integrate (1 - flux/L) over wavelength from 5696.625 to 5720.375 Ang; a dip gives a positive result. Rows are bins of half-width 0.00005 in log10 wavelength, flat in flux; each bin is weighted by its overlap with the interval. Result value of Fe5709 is 0.5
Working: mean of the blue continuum 40.3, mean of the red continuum 42.2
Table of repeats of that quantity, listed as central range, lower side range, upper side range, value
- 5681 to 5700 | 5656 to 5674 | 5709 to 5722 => 0.2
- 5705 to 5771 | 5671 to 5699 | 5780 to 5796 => -2.5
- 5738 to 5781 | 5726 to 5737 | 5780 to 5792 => -2.7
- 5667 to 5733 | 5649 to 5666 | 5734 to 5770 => 2.7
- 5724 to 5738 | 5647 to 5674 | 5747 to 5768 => 0.2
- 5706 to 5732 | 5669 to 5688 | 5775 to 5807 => -0.1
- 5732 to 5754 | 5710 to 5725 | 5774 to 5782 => -0.9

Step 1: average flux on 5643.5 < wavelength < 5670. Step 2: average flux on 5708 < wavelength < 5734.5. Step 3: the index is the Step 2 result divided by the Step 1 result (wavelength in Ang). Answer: 1.04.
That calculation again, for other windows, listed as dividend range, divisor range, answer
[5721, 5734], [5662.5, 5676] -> 1.07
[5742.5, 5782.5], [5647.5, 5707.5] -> 1.11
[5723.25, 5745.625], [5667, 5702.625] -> 1.09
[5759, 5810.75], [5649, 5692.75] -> 1.12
